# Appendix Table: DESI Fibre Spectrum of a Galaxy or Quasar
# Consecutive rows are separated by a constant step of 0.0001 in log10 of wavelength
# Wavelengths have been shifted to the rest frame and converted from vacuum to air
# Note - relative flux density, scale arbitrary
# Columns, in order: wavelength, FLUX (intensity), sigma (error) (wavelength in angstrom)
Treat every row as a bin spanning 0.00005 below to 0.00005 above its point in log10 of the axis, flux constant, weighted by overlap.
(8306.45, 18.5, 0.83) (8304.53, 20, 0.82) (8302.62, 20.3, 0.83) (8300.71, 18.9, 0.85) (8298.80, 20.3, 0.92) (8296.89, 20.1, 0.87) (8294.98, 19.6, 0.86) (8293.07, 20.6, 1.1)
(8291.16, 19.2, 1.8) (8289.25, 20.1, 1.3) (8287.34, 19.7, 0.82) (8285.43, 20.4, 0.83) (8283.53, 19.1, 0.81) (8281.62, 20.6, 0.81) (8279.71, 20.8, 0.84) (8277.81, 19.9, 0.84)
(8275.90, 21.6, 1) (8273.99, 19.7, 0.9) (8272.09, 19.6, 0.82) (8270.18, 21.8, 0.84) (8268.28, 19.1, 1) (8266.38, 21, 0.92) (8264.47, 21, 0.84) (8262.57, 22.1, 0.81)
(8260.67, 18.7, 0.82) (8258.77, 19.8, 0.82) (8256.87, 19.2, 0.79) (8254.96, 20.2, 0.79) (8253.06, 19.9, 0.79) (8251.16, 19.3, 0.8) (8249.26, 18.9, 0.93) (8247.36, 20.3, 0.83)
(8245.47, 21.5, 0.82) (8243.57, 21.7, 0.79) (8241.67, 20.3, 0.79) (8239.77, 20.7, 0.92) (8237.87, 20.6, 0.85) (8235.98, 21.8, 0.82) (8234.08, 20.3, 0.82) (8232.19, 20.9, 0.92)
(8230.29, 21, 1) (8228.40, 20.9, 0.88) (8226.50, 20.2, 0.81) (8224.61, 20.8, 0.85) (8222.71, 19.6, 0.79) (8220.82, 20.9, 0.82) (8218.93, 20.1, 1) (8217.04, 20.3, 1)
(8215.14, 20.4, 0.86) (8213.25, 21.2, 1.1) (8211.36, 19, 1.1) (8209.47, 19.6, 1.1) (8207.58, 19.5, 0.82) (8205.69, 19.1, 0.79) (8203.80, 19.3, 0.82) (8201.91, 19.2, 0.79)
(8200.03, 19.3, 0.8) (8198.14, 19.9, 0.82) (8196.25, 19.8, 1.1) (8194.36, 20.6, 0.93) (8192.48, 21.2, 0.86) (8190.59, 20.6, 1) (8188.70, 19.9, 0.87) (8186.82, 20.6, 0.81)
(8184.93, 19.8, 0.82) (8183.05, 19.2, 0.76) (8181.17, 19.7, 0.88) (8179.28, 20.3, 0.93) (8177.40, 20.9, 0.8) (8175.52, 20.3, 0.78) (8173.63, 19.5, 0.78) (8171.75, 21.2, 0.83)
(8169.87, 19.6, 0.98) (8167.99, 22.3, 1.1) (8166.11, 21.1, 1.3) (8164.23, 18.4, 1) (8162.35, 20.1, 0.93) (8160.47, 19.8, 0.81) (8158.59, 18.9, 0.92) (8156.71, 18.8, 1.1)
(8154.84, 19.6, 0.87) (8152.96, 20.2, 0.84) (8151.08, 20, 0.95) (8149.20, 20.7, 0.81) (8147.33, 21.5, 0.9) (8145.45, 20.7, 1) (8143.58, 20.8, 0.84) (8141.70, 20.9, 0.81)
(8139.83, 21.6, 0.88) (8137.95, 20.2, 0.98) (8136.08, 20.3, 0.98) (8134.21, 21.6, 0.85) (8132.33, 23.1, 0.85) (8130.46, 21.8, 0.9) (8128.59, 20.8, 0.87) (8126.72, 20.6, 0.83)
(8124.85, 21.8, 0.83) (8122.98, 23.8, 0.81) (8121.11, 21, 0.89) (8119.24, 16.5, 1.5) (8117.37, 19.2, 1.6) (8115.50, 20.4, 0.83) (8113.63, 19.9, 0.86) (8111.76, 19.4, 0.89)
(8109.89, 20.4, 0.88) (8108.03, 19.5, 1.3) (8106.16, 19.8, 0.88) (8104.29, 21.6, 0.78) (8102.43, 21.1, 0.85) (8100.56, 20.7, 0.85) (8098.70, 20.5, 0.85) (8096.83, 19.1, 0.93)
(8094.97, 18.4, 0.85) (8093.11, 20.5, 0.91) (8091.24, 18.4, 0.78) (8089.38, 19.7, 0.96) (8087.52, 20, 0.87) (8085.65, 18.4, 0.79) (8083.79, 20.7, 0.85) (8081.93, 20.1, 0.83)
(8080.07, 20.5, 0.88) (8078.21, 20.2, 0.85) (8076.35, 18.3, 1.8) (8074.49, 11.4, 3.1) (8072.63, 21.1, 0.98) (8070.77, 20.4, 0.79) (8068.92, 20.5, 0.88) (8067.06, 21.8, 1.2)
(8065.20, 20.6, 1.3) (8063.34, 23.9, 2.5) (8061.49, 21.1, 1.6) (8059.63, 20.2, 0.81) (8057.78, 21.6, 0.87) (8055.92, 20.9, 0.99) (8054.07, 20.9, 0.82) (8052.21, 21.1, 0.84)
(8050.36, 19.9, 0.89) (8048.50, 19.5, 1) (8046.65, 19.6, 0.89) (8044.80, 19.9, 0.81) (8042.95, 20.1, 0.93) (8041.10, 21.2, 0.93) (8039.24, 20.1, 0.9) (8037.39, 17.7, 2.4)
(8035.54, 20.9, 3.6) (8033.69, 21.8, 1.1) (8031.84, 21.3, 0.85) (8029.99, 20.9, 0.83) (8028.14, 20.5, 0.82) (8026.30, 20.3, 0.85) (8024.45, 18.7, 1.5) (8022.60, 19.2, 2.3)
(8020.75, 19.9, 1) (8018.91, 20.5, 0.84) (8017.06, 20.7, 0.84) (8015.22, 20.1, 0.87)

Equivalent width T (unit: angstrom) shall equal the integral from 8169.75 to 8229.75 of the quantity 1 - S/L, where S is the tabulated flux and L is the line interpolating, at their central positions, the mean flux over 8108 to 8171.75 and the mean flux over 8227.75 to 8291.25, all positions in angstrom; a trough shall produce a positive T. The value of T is 1.0 angstrom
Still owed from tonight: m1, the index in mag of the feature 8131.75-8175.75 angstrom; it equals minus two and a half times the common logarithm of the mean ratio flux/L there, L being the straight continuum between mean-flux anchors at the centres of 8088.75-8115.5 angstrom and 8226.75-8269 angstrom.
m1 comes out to -0.02 mag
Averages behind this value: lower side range 19.9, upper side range 20.4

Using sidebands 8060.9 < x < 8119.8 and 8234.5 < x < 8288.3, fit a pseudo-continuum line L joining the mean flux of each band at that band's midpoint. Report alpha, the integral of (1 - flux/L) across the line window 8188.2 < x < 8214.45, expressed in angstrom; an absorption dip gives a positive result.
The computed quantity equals 0.4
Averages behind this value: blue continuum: 19.8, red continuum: 20.3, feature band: 19.9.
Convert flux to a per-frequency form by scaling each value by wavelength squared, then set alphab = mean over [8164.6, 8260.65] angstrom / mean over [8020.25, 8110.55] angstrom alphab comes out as 1.04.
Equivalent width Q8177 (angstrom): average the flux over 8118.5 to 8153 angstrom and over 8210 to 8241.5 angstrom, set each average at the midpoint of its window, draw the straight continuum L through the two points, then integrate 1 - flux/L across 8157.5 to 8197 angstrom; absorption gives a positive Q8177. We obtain 1.1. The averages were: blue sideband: 21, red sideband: 20.5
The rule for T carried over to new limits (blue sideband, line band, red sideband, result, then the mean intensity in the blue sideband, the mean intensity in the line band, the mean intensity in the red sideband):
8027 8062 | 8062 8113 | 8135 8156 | 1.6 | 20.5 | 19.9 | 20.6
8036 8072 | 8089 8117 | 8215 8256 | 0.8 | 20.6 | 19.9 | 20.5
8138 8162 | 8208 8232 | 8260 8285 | 0.0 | 20.3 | 20.3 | 20.4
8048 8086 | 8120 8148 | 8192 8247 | -1.5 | 20.2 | 21.3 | 20.3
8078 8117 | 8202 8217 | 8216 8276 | 0.4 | 19.9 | 19.7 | 20.4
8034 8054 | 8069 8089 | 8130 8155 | 1.2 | 20.1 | 19.2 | 20.9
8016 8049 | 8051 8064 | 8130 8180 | -0.7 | 20.2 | 21.3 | 20.5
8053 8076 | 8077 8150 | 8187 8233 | -0.5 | 20.3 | 20.4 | 20.1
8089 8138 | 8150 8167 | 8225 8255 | 0.7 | 20.4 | 19.7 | 20.6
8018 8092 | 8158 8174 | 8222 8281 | 0.1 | 20.1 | 20.2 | 20.4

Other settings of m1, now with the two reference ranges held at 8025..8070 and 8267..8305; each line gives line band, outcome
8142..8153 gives -0.01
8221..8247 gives -0.03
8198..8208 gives 0.05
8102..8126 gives 0.01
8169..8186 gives 0.02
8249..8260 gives 0.03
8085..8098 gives 0.07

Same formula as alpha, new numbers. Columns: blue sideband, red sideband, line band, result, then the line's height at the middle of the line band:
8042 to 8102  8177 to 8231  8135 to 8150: -0.6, 20.1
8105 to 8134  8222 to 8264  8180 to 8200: 0.4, 20.5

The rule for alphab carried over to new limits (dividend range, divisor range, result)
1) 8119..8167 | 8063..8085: 1.06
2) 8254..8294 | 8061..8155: 1.04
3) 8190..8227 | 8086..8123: 1.03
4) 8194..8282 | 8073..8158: 1.04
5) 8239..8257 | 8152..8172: 1.04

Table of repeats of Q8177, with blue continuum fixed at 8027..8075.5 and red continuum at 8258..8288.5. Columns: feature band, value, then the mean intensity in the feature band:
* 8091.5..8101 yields 0.3 angstrom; 19.7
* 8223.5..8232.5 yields -0.2 angstrom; 20.7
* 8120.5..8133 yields -0.9 angstrom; 21.9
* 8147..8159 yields 0.2 angstrom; 19.9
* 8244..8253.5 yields 0.1 angstrom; 20.1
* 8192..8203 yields 0.2 angstrom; 20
